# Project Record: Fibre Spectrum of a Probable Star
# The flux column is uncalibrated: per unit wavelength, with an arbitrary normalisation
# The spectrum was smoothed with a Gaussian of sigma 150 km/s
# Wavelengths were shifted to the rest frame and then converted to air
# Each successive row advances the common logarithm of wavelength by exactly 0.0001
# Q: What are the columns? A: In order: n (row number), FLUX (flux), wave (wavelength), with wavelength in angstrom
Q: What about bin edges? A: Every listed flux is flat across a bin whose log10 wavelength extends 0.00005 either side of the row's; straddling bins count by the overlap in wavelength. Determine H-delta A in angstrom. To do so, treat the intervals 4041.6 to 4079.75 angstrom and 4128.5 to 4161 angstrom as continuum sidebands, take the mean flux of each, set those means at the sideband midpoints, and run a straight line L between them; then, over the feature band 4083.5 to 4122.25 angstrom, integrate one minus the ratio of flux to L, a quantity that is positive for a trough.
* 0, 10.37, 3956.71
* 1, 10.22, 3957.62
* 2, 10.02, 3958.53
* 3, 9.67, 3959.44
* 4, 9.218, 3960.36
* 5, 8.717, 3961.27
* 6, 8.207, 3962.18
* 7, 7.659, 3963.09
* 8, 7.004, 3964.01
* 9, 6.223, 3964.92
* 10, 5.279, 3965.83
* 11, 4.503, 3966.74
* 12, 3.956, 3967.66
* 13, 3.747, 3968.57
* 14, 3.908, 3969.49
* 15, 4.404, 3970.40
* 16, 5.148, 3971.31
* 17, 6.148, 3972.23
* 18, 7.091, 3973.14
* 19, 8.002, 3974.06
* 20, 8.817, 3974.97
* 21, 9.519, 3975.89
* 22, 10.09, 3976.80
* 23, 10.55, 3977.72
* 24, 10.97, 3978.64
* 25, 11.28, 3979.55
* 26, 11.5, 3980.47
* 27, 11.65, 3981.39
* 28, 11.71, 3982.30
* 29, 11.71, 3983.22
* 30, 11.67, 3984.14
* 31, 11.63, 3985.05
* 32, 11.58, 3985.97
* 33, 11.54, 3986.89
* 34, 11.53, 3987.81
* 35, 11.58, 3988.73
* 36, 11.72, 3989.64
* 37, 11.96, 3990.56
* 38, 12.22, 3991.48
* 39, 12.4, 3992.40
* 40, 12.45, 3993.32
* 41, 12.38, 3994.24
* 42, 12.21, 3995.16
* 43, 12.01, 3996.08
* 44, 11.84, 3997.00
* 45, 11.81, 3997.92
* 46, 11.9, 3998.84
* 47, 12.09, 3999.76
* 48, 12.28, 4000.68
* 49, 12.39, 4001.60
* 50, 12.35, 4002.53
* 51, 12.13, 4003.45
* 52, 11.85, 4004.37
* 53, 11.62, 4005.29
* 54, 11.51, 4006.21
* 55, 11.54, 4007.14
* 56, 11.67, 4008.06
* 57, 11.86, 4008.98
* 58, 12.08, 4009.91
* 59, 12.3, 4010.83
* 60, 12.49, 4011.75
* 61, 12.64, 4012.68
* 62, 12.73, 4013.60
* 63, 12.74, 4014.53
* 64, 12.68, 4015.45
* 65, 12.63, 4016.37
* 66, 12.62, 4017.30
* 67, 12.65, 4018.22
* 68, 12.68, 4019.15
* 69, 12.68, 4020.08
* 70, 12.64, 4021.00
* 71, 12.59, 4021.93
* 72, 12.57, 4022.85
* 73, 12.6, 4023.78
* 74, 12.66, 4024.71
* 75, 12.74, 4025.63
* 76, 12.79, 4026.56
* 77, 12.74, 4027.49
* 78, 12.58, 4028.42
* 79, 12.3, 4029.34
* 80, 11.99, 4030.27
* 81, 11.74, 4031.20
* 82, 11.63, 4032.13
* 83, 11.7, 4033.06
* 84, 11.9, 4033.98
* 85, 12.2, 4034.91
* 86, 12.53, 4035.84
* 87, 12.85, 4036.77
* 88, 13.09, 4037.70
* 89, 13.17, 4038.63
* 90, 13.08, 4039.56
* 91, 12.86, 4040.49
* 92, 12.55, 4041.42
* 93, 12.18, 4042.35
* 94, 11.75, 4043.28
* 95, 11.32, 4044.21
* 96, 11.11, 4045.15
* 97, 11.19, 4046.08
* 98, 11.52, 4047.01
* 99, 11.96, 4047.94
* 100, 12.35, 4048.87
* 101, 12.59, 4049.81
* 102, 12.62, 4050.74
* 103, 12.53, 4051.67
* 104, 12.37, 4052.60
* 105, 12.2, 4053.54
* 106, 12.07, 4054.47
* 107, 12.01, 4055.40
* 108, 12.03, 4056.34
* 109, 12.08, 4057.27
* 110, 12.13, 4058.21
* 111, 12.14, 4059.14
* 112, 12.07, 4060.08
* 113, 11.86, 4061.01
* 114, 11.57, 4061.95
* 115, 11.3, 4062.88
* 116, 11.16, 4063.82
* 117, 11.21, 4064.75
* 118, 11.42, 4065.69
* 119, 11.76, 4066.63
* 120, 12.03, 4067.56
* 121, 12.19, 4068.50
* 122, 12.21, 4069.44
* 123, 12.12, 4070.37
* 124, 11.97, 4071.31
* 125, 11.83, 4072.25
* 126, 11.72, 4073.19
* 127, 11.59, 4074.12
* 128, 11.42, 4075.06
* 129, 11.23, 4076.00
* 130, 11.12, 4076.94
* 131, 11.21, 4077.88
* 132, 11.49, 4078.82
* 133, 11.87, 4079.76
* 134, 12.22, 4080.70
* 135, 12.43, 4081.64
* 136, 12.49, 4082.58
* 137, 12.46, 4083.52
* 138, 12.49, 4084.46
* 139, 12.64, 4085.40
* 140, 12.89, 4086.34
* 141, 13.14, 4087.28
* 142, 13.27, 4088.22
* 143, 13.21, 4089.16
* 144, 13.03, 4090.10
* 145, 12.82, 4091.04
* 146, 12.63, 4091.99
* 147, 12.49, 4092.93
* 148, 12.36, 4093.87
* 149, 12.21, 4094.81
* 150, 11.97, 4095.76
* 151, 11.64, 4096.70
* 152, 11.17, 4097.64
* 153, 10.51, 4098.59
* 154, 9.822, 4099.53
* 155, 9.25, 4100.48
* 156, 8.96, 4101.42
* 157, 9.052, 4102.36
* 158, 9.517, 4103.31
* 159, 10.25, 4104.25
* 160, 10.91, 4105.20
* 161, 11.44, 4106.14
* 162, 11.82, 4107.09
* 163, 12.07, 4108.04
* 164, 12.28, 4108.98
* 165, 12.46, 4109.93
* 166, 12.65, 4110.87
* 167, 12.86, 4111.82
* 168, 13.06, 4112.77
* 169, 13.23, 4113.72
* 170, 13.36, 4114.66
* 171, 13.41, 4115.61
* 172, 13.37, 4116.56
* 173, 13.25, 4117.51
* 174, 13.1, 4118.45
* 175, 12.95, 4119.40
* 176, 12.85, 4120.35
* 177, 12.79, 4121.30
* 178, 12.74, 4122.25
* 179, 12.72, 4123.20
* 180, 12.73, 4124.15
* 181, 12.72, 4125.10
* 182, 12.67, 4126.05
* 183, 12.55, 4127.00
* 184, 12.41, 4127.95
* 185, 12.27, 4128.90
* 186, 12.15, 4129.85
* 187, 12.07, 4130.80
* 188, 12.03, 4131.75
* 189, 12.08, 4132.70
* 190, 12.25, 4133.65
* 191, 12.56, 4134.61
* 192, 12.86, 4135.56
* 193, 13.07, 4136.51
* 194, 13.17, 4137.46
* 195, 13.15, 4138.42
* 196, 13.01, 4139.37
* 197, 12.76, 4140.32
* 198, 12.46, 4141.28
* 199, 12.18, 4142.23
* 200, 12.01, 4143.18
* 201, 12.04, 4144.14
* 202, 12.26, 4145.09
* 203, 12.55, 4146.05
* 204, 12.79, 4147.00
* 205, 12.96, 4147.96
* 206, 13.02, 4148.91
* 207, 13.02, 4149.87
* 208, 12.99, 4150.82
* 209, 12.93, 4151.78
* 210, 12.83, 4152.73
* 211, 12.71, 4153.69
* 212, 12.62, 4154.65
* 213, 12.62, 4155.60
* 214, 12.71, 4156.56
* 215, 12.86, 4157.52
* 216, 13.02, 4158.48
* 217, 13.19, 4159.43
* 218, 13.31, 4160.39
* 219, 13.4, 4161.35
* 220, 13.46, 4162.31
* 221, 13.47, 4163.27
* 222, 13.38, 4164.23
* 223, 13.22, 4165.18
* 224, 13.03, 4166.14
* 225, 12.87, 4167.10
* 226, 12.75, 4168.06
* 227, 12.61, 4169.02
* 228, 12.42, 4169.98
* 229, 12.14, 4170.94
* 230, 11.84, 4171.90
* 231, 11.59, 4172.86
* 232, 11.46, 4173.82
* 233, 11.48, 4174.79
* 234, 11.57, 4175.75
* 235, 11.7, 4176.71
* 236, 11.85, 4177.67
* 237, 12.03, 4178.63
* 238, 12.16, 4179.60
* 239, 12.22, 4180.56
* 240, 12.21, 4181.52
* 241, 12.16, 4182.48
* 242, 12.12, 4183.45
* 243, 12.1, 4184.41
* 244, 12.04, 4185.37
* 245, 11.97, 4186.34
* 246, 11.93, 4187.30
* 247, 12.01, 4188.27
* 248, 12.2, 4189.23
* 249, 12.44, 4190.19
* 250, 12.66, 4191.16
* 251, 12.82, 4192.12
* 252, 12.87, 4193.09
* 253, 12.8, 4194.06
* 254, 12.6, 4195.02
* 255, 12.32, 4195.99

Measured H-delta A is 0.5 angstrom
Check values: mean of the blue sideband 11.8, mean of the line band 12.1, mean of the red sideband 12.7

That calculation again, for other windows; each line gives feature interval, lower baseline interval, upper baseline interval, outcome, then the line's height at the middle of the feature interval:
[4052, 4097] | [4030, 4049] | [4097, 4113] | -2.1 angstrom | 11.5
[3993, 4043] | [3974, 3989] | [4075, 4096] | -3.9 angstrom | 11.4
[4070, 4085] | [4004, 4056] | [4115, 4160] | 0.7 angstrom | 12.5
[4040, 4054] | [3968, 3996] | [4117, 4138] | -1.1 angstrom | 11.2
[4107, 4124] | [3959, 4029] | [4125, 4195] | -1.1 angstrom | 12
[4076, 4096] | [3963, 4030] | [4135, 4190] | -1.0 angstrom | 11.8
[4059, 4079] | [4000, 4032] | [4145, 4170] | 1.4 angstrom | 12.6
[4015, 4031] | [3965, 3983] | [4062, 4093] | -4.5 angstrom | 9.84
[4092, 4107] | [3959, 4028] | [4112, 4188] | 1.4 angstrom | 12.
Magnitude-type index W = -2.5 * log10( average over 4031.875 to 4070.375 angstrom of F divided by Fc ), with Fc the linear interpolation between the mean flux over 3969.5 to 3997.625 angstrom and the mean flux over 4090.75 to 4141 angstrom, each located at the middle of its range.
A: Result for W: -0.07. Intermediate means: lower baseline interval 10.5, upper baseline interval 12.2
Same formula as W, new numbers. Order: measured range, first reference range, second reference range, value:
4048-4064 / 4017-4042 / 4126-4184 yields 0.04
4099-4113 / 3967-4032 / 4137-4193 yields 0.09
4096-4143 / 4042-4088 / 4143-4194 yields 0.01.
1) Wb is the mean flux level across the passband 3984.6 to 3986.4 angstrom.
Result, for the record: 11.6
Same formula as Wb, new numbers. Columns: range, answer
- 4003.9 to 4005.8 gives 11.8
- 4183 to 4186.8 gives 12.1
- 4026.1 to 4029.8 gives 12.6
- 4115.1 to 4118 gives 13.3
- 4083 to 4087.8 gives 12.7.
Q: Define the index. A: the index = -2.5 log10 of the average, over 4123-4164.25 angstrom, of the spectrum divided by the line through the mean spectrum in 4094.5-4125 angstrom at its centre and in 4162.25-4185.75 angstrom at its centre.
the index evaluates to -0.05 mag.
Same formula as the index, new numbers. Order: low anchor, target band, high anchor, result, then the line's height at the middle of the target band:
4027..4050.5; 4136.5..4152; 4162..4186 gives -0.04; 12.3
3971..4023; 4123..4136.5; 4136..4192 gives -0.01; 12.3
